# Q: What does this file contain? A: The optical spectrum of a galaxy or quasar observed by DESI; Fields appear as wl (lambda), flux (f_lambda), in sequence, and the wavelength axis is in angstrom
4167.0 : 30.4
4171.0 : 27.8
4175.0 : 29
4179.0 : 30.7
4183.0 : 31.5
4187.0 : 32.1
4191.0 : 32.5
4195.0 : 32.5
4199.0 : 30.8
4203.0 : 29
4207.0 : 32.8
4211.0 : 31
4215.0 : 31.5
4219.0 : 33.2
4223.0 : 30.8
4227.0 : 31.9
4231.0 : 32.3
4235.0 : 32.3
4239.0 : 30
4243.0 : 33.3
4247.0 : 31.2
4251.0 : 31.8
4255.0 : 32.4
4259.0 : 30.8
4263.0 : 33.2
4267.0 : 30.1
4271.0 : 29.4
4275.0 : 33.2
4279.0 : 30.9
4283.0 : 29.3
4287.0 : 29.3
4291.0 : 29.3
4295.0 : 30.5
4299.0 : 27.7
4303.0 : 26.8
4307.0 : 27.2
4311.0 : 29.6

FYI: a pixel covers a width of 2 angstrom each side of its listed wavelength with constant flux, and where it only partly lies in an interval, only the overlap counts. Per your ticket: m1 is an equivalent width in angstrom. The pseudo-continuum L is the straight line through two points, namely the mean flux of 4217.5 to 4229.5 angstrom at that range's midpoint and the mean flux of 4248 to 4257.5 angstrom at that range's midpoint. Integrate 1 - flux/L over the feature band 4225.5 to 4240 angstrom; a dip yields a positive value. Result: 0.09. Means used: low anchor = 31.9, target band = 31.7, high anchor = 31.9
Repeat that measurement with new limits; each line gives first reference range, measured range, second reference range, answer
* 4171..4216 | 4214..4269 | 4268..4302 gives -2.4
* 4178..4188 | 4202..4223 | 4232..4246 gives 0.1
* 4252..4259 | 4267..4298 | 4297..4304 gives -1.1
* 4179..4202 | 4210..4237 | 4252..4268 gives -0.2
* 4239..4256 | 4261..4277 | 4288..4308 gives -0.6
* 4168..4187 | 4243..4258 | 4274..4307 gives -1.2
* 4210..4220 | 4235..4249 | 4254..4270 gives 0.0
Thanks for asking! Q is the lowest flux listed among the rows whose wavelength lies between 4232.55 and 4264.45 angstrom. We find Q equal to 30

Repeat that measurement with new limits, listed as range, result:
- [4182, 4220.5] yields 29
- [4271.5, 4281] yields 30.9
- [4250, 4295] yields 29.3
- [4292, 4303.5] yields 26.8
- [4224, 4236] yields 31.9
